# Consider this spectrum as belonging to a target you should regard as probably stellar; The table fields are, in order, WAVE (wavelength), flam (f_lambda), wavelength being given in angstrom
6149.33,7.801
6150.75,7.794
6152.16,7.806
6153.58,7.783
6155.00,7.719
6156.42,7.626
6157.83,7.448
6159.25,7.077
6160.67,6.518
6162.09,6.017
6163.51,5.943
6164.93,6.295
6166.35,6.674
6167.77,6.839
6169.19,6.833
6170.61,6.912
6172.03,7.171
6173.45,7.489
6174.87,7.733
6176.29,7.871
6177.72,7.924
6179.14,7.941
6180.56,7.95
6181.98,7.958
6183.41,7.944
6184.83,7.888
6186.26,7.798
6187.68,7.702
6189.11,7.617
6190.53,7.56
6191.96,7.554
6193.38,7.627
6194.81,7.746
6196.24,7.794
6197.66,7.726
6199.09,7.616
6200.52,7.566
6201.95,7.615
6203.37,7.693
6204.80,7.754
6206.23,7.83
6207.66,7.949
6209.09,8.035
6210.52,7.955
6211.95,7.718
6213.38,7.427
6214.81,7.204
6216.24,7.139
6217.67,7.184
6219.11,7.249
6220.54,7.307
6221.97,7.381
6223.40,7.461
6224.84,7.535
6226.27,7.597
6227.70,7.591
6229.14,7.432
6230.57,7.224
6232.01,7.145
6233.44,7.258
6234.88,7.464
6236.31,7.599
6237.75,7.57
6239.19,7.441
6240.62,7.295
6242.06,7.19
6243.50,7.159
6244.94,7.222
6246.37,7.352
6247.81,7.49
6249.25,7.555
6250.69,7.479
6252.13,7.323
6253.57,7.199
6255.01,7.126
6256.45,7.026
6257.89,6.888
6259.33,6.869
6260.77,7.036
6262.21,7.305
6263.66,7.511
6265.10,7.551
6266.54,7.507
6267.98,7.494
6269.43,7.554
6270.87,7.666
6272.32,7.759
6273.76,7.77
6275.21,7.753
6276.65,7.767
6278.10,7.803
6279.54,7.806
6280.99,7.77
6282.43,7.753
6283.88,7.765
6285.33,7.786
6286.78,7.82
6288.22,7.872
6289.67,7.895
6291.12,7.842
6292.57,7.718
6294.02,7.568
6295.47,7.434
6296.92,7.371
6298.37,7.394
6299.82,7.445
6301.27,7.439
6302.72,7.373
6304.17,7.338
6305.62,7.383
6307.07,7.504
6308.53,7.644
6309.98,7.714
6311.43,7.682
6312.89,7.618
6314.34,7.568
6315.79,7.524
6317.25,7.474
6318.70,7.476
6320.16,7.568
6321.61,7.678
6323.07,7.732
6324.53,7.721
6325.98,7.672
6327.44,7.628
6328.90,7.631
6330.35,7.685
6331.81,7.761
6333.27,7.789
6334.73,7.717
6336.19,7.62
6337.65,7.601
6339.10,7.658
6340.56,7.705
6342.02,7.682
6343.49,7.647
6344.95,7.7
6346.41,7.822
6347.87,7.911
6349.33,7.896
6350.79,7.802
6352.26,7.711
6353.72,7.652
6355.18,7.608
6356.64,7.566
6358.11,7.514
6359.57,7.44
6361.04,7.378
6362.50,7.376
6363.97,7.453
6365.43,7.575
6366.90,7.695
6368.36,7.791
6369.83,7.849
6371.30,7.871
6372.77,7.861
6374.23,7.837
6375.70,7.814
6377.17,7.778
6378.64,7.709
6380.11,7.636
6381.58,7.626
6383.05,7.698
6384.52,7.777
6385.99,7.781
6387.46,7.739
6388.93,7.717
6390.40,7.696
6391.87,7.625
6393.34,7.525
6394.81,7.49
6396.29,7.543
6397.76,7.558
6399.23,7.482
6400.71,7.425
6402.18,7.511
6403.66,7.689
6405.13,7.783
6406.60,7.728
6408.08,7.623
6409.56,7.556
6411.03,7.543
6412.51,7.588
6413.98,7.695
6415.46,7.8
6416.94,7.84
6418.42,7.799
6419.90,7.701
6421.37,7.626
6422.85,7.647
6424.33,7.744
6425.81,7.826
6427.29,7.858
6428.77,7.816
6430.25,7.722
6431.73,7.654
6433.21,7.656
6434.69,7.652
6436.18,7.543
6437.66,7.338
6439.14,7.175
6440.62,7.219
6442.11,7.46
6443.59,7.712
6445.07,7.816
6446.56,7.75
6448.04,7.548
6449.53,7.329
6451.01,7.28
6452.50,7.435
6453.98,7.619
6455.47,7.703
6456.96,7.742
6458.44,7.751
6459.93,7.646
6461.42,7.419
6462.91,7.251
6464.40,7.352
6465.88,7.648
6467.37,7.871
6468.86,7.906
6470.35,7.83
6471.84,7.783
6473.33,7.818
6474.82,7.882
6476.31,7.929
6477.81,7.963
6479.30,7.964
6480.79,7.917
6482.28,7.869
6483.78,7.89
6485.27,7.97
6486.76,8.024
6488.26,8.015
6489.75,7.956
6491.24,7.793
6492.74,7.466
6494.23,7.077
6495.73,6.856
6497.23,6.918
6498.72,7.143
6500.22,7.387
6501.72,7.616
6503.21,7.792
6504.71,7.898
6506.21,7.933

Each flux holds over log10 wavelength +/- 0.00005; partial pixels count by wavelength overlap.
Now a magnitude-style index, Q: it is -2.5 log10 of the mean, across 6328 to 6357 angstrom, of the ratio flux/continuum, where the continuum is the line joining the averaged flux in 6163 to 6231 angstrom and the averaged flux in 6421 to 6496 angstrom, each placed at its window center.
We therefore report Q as -0.02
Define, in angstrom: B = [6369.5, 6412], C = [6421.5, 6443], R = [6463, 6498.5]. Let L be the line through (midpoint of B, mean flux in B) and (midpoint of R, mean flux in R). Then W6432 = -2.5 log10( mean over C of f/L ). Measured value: 0.013 mag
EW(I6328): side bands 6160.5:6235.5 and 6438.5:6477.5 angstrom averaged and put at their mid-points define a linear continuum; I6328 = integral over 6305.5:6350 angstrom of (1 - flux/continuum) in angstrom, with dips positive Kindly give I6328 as -0.8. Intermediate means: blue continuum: 7.45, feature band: 7.66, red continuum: 7.61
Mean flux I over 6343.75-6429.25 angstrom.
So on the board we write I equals 7.68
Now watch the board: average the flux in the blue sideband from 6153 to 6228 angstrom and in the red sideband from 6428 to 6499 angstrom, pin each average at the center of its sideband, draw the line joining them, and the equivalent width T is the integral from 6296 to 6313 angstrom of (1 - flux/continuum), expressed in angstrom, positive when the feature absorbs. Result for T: 0.1 angstrom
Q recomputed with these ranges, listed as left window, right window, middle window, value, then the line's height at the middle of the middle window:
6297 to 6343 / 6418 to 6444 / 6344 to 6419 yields -0.01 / 7.61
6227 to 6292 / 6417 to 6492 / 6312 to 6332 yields -0.01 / 7.55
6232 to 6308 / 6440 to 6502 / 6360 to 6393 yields -0.02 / 7.56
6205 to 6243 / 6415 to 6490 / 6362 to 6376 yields -0.01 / 7.61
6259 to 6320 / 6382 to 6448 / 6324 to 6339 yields -0.01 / 7.6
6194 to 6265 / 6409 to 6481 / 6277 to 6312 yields -0.02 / 7.5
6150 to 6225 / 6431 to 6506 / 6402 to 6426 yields -0.01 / 7.6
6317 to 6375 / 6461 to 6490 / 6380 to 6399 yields 0.01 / 7.72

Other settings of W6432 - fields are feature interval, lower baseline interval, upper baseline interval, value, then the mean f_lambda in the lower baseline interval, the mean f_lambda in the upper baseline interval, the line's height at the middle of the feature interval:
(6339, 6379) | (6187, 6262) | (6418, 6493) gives -0.01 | 7.45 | 7.69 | 7.59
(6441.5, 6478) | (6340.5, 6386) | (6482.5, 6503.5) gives -0.01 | 7.69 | 7.57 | 7.6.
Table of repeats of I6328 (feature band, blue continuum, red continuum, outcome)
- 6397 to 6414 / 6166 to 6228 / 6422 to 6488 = 0.1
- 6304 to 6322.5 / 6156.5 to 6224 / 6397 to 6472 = -0.1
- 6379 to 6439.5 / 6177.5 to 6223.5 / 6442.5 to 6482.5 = 0.3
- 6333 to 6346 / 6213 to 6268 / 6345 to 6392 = -0.1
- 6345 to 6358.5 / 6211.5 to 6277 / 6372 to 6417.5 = -0.2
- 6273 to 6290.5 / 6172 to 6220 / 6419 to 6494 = -0.3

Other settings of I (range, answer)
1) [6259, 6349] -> 7.62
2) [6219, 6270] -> 7.34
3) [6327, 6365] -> 7.65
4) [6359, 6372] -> 7.6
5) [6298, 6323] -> 7.53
